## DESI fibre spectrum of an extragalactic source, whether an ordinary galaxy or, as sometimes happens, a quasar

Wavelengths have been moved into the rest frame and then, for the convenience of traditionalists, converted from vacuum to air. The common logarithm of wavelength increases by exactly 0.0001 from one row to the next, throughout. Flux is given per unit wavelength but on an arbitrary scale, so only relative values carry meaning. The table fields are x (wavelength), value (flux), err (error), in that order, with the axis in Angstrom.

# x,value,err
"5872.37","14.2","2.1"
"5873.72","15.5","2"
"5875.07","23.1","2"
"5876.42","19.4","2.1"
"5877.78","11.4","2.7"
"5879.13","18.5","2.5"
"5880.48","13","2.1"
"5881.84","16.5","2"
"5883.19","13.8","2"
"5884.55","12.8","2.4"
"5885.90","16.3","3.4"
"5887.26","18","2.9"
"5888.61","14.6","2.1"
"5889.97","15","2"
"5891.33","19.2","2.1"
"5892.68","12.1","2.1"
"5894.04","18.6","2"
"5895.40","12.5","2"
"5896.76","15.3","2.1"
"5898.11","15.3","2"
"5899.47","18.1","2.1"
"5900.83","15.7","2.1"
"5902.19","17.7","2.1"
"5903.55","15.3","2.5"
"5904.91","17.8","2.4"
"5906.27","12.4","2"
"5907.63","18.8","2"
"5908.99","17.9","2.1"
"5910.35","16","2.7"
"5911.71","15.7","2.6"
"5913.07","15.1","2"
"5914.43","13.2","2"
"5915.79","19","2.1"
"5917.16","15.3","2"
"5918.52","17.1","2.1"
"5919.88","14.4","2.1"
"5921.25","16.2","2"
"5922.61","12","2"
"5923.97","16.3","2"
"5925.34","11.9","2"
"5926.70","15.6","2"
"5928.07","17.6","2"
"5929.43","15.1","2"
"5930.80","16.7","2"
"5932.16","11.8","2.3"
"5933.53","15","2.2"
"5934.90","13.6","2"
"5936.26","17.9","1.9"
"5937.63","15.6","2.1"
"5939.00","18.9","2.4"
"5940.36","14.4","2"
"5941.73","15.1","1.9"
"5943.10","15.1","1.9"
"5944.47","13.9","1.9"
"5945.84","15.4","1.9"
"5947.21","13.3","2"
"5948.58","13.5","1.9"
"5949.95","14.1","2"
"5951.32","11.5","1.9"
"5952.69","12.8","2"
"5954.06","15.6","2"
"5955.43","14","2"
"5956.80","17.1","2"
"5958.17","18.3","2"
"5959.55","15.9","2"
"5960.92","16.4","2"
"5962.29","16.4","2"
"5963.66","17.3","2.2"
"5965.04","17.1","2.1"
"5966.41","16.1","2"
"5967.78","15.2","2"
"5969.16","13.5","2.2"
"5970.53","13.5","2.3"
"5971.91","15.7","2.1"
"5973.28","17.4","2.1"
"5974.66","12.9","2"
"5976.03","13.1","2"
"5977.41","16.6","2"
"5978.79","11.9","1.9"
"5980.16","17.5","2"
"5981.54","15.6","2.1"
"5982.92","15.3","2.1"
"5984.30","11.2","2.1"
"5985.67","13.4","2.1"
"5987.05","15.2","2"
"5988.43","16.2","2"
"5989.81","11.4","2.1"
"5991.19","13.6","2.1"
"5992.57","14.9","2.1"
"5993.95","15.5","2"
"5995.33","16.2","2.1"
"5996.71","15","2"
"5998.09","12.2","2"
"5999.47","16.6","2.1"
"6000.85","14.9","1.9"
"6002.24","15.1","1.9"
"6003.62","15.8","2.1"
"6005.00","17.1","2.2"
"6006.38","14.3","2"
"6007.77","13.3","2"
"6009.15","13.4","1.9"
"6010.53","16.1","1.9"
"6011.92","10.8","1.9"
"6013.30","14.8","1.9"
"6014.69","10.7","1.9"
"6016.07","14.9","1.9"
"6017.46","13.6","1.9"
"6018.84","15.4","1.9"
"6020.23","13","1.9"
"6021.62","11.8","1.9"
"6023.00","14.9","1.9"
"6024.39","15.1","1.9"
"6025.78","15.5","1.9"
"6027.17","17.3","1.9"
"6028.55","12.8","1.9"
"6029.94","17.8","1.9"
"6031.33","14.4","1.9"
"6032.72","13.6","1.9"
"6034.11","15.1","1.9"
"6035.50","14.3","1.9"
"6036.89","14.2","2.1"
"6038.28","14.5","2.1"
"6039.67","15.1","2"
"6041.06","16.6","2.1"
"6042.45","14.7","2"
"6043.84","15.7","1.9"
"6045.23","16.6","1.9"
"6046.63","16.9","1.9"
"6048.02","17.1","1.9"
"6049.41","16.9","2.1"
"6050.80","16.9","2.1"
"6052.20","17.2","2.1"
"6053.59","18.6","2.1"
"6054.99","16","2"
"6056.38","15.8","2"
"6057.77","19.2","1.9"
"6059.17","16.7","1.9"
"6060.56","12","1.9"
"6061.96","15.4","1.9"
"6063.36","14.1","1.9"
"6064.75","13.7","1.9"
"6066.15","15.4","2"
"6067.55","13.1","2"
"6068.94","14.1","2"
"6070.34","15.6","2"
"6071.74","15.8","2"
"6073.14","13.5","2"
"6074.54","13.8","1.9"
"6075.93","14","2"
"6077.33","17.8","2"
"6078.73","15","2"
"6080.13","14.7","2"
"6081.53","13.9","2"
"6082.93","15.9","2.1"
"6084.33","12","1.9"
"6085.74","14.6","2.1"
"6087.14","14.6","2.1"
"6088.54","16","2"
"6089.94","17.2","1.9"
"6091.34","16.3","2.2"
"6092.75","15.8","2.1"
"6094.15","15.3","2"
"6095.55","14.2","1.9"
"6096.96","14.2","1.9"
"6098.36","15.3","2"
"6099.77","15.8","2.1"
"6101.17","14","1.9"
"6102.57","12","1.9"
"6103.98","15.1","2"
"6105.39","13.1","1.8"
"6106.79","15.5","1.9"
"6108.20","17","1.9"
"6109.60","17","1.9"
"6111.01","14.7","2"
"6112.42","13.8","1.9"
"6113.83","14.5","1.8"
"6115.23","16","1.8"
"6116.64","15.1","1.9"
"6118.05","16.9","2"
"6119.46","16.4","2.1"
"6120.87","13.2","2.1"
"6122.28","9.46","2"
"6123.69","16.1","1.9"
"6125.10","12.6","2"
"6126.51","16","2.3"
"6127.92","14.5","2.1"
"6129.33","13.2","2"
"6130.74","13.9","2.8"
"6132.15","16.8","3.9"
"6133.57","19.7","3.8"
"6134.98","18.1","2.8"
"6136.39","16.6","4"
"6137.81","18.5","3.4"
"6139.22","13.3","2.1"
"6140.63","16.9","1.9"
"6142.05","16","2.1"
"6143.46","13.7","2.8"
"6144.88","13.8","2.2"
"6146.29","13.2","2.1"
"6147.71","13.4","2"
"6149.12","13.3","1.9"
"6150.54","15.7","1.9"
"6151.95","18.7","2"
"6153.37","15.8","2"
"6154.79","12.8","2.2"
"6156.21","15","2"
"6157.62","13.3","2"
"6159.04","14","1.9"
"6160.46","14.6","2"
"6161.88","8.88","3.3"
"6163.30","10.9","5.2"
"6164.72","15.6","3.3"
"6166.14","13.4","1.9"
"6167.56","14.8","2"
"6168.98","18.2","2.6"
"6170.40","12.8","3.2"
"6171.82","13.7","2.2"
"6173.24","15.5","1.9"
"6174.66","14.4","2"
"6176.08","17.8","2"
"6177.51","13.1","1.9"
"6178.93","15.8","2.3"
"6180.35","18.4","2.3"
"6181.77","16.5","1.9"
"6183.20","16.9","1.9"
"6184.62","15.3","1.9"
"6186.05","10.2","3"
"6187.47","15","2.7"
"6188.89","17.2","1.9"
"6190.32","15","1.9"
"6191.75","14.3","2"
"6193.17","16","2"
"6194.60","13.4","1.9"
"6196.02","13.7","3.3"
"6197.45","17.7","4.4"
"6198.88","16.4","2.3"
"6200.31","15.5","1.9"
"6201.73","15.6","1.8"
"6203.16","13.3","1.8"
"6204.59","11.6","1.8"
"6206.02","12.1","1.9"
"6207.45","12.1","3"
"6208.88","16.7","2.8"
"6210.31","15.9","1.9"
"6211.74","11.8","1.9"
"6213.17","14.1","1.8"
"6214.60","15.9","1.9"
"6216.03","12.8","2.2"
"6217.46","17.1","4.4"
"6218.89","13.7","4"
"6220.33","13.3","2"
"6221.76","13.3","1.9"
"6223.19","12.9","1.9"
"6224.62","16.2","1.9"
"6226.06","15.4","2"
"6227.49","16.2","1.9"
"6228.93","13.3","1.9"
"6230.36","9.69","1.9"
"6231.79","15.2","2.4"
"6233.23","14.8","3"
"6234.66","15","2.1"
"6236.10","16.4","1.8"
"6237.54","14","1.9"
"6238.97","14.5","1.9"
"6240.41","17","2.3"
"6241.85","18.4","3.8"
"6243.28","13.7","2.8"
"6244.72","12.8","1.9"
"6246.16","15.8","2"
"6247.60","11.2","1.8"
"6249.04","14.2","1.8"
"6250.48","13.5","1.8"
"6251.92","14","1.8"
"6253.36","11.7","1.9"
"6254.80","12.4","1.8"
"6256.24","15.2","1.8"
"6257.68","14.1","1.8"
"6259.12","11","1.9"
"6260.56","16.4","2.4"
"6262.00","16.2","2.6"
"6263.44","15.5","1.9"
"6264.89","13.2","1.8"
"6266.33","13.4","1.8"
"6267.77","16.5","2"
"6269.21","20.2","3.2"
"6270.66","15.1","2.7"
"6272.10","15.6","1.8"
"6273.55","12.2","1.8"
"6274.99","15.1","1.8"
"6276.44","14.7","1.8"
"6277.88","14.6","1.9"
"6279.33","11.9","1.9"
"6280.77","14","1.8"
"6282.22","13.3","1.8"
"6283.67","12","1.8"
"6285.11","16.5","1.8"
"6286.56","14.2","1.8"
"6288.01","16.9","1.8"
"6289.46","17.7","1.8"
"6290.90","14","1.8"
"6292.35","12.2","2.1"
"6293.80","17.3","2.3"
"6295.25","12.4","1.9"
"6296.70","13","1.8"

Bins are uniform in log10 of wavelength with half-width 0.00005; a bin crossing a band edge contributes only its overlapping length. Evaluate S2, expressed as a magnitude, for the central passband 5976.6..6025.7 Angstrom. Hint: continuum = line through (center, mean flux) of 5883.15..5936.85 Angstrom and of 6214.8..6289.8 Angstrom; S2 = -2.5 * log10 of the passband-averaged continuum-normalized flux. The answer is 0.07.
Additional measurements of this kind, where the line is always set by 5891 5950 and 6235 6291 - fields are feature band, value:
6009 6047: 0.042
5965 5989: 0.039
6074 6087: 0.031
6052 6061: -0.101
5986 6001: 0.046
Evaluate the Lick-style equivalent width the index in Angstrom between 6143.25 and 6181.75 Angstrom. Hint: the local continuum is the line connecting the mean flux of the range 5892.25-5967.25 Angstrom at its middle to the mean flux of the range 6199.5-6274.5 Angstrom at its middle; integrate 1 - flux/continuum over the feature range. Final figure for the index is 0.4 Angstrom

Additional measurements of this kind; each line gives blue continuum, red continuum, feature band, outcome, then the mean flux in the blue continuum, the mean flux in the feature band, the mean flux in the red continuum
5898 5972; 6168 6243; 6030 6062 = -1.39 Angstrom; 15.5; 15.9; 14.8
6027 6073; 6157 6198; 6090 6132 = 0.92 Angstrom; 15.5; 14.8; 14.7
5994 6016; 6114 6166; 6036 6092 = -3.19 Angstrom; 14.5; 15.4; 14.8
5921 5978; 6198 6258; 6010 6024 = 1.23 Angstrom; 15.1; 13.6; 14.3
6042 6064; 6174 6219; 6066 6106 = 2.96 Angstrom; 16.3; 14.8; 14.9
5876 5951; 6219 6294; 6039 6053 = -1.23 Angstrom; 15.4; 16.4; 14.5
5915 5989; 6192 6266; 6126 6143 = -1.72 Angstrom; 15.1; 16.1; 14.3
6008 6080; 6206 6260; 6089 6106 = -0.10 Angstrom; 15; 14.9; 14.2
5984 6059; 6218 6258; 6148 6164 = 0.70 Angstrom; 15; 13.9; 14.2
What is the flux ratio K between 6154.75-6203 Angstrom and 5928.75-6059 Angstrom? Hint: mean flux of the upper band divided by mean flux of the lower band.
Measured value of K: 0.98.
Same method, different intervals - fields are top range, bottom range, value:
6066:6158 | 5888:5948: 0.96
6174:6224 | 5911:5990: 0.98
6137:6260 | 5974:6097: 0.97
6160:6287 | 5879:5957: 0.95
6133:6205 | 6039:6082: 0.96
